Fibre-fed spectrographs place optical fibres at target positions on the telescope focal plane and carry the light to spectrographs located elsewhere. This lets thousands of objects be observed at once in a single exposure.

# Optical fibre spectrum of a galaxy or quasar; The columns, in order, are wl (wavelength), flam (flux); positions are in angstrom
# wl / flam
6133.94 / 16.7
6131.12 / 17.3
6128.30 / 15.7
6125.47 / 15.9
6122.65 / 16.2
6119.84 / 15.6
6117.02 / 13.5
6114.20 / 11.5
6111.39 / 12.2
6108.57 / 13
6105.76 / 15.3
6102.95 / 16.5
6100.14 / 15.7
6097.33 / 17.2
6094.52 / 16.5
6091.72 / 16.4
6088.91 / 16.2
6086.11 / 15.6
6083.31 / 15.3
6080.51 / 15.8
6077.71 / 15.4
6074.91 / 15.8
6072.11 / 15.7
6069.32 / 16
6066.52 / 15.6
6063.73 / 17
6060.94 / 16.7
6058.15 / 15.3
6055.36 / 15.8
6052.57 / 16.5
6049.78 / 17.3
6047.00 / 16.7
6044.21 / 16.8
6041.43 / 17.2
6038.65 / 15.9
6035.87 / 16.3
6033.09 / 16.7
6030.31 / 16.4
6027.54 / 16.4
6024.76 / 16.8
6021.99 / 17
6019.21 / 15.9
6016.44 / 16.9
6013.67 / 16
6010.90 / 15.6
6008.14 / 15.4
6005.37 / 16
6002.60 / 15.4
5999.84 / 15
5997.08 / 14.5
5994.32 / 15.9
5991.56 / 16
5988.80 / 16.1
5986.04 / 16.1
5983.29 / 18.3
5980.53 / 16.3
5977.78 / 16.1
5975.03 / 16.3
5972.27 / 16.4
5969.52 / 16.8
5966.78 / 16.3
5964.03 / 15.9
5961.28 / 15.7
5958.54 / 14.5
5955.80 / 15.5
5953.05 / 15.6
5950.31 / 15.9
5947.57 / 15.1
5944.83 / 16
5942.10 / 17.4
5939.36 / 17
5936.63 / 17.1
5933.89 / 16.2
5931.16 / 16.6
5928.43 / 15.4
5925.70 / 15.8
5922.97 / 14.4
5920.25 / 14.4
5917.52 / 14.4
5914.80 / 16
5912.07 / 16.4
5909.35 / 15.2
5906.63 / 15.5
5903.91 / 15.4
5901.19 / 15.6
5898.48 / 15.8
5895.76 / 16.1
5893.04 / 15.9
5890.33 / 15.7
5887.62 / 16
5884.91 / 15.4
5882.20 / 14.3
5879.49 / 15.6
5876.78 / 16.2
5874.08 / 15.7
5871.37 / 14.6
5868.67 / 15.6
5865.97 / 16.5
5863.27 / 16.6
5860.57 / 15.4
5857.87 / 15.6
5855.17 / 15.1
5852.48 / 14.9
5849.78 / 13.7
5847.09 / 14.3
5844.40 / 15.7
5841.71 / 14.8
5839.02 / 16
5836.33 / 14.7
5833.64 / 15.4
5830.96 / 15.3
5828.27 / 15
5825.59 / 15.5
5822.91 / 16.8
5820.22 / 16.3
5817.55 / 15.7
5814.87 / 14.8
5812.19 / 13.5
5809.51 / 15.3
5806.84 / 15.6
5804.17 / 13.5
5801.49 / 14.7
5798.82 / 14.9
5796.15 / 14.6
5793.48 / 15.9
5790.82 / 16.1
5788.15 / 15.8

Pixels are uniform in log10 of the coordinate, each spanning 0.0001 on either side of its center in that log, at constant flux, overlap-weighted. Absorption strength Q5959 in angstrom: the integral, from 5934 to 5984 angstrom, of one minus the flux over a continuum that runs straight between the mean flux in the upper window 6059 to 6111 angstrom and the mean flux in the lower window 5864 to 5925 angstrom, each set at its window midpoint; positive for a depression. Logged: -1.94 angstrom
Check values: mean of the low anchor 15.5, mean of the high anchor 15.8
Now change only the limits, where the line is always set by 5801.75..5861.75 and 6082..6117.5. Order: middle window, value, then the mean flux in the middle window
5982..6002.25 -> -1.18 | 16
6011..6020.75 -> -0.73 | 16.2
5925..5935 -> -0.61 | 16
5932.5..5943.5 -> -1.34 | 16.9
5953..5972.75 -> -0.99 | 15.8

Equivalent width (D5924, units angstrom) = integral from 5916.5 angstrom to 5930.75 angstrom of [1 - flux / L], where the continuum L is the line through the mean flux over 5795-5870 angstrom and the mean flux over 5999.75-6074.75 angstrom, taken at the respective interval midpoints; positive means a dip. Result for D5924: 0.6 angstrom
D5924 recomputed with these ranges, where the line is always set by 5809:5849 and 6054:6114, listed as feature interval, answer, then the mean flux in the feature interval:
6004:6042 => -2.0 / 16.3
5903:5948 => -1.2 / 15.8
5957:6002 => -1.6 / 16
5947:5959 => 0.0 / 15.4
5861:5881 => -0.6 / 15.8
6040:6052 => -1.1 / 17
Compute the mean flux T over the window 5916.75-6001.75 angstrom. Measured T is 15.9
